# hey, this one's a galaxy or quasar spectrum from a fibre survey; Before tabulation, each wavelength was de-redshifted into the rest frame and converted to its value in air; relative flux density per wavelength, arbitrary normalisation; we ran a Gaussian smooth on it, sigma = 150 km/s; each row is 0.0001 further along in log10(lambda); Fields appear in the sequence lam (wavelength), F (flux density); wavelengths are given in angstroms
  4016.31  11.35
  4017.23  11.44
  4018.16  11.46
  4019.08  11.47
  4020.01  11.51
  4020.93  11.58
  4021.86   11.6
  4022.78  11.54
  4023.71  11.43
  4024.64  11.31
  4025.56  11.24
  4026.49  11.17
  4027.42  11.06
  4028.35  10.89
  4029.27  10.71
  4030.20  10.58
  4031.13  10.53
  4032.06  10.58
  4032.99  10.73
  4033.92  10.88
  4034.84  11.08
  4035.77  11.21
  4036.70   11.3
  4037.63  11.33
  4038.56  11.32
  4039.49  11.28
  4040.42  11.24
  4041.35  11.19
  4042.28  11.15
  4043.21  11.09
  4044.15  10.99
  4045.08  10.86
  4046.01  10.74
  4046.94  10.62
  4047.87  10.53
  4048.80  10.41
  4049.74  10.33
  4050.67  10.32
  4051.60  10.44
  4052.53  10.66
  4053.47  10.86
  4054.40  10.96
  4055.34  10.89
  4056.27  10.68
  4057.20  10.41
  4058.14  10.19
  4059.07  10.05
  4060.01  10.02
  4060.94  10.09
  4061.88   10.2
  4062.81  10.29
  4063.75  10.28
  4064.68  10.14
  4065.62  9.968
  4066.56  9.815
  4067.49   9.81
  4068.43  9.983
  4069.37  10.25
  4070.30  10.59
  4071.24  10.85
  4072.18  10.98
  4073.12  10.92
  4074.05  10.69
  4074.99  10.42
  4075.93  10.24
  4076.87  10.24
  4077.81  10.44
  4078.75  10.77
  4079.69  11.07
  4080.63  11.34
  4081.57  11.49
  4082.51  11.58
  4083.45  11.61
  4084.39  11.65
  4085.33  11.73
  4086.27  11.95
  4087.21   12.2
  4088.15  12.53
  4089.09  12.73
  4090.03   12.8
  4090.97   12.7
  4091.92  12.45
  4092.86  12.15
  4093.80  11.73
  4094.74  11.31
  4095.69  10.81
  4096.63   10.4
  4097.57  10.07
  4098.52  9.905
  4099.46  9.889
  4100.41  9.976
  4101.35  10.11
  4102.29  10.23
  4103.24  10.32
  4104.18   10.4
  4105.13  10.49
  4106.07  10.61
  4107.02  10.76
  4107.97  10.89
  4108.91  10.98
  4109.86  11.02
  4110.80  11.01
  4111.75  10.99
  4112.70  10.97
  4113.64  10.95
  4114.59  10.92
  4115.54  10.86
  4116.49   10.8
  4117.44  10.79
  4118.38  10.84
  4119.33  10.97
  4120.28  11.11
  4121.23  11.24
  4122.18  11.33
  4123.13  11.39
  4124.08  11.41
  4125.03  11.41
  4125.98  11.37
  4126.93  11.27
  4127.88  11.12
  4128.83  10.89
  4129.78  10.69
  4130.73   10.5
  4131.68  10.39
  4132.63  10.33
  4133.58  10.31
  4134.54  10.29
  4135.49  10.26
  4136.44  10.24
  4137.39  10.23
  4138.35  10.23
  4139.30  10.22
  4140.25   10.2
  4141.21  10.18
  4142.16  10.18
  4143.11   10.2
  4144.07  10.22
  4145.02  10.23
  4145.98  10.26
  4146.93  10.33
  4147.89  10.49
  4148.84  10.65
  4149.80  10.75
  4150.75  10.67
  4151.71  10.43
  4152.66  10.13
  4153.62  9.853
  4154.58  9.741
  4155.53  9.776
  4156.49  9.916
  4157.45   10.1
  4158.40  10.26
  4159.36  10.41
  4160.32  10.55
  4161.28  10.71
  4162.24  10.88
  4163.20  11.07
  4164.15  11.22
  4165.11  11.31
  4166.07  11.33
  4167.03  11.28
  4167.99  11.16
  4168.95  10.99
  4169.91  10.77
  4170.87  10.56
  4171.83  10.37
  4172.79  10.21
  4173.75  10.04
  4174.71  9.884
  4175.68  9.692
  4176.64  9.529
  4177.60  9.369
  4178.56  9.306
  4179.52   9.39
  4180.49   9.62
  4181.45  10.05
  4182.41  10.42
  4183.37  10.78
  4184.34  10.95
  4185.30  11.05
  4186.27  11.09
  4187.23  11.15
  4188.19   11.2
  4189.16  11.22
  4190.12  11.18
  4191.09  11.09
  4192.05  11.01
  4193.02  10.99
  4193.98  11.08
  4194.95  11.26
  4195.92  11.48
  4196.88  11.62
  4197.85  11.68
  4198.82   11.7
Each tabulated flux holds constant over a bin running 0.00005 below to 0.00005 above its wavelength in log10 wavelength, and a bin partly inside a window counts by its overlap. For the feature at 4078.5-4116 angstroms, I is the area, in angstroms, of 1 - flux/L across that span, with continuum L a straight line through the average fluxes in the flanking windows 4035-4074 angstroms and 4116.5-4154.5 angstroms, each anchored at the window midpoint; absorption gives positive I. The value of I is -2.0 angstroms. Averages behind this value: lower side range 10.6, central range 11.2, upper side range 10.6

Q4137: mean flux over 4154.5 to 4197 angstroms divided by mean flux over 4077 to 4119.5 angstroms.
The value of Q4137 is 0.95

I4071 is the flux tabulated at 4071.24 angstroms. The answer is 10.85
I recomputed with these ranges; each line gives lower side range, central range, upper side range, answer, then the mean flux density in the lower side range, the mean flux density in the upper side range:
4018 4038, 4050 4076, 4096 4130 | 1.4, 11.1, 10.8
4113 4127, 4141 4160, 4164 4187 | 0.9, 11.1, 10.4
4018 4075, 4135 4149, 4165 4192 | 0.4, 10.8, 10.5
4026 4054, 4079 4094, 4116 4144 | -1.7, 10.9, 10.7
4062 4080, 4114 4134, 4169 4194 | -1.0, 10.4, 10.5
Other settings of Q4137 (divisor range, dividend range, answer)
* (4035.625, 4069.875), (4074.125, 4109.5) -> 1.05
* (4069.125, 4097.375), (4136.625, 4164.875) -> 0.91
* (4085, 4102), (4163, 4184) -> 0.91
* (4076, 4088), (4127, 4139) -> 0.92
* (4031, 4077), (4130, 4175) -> 0.98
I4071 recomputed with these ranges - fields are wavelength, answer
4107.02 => 10.76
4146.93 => 10.33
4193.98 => 11.08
